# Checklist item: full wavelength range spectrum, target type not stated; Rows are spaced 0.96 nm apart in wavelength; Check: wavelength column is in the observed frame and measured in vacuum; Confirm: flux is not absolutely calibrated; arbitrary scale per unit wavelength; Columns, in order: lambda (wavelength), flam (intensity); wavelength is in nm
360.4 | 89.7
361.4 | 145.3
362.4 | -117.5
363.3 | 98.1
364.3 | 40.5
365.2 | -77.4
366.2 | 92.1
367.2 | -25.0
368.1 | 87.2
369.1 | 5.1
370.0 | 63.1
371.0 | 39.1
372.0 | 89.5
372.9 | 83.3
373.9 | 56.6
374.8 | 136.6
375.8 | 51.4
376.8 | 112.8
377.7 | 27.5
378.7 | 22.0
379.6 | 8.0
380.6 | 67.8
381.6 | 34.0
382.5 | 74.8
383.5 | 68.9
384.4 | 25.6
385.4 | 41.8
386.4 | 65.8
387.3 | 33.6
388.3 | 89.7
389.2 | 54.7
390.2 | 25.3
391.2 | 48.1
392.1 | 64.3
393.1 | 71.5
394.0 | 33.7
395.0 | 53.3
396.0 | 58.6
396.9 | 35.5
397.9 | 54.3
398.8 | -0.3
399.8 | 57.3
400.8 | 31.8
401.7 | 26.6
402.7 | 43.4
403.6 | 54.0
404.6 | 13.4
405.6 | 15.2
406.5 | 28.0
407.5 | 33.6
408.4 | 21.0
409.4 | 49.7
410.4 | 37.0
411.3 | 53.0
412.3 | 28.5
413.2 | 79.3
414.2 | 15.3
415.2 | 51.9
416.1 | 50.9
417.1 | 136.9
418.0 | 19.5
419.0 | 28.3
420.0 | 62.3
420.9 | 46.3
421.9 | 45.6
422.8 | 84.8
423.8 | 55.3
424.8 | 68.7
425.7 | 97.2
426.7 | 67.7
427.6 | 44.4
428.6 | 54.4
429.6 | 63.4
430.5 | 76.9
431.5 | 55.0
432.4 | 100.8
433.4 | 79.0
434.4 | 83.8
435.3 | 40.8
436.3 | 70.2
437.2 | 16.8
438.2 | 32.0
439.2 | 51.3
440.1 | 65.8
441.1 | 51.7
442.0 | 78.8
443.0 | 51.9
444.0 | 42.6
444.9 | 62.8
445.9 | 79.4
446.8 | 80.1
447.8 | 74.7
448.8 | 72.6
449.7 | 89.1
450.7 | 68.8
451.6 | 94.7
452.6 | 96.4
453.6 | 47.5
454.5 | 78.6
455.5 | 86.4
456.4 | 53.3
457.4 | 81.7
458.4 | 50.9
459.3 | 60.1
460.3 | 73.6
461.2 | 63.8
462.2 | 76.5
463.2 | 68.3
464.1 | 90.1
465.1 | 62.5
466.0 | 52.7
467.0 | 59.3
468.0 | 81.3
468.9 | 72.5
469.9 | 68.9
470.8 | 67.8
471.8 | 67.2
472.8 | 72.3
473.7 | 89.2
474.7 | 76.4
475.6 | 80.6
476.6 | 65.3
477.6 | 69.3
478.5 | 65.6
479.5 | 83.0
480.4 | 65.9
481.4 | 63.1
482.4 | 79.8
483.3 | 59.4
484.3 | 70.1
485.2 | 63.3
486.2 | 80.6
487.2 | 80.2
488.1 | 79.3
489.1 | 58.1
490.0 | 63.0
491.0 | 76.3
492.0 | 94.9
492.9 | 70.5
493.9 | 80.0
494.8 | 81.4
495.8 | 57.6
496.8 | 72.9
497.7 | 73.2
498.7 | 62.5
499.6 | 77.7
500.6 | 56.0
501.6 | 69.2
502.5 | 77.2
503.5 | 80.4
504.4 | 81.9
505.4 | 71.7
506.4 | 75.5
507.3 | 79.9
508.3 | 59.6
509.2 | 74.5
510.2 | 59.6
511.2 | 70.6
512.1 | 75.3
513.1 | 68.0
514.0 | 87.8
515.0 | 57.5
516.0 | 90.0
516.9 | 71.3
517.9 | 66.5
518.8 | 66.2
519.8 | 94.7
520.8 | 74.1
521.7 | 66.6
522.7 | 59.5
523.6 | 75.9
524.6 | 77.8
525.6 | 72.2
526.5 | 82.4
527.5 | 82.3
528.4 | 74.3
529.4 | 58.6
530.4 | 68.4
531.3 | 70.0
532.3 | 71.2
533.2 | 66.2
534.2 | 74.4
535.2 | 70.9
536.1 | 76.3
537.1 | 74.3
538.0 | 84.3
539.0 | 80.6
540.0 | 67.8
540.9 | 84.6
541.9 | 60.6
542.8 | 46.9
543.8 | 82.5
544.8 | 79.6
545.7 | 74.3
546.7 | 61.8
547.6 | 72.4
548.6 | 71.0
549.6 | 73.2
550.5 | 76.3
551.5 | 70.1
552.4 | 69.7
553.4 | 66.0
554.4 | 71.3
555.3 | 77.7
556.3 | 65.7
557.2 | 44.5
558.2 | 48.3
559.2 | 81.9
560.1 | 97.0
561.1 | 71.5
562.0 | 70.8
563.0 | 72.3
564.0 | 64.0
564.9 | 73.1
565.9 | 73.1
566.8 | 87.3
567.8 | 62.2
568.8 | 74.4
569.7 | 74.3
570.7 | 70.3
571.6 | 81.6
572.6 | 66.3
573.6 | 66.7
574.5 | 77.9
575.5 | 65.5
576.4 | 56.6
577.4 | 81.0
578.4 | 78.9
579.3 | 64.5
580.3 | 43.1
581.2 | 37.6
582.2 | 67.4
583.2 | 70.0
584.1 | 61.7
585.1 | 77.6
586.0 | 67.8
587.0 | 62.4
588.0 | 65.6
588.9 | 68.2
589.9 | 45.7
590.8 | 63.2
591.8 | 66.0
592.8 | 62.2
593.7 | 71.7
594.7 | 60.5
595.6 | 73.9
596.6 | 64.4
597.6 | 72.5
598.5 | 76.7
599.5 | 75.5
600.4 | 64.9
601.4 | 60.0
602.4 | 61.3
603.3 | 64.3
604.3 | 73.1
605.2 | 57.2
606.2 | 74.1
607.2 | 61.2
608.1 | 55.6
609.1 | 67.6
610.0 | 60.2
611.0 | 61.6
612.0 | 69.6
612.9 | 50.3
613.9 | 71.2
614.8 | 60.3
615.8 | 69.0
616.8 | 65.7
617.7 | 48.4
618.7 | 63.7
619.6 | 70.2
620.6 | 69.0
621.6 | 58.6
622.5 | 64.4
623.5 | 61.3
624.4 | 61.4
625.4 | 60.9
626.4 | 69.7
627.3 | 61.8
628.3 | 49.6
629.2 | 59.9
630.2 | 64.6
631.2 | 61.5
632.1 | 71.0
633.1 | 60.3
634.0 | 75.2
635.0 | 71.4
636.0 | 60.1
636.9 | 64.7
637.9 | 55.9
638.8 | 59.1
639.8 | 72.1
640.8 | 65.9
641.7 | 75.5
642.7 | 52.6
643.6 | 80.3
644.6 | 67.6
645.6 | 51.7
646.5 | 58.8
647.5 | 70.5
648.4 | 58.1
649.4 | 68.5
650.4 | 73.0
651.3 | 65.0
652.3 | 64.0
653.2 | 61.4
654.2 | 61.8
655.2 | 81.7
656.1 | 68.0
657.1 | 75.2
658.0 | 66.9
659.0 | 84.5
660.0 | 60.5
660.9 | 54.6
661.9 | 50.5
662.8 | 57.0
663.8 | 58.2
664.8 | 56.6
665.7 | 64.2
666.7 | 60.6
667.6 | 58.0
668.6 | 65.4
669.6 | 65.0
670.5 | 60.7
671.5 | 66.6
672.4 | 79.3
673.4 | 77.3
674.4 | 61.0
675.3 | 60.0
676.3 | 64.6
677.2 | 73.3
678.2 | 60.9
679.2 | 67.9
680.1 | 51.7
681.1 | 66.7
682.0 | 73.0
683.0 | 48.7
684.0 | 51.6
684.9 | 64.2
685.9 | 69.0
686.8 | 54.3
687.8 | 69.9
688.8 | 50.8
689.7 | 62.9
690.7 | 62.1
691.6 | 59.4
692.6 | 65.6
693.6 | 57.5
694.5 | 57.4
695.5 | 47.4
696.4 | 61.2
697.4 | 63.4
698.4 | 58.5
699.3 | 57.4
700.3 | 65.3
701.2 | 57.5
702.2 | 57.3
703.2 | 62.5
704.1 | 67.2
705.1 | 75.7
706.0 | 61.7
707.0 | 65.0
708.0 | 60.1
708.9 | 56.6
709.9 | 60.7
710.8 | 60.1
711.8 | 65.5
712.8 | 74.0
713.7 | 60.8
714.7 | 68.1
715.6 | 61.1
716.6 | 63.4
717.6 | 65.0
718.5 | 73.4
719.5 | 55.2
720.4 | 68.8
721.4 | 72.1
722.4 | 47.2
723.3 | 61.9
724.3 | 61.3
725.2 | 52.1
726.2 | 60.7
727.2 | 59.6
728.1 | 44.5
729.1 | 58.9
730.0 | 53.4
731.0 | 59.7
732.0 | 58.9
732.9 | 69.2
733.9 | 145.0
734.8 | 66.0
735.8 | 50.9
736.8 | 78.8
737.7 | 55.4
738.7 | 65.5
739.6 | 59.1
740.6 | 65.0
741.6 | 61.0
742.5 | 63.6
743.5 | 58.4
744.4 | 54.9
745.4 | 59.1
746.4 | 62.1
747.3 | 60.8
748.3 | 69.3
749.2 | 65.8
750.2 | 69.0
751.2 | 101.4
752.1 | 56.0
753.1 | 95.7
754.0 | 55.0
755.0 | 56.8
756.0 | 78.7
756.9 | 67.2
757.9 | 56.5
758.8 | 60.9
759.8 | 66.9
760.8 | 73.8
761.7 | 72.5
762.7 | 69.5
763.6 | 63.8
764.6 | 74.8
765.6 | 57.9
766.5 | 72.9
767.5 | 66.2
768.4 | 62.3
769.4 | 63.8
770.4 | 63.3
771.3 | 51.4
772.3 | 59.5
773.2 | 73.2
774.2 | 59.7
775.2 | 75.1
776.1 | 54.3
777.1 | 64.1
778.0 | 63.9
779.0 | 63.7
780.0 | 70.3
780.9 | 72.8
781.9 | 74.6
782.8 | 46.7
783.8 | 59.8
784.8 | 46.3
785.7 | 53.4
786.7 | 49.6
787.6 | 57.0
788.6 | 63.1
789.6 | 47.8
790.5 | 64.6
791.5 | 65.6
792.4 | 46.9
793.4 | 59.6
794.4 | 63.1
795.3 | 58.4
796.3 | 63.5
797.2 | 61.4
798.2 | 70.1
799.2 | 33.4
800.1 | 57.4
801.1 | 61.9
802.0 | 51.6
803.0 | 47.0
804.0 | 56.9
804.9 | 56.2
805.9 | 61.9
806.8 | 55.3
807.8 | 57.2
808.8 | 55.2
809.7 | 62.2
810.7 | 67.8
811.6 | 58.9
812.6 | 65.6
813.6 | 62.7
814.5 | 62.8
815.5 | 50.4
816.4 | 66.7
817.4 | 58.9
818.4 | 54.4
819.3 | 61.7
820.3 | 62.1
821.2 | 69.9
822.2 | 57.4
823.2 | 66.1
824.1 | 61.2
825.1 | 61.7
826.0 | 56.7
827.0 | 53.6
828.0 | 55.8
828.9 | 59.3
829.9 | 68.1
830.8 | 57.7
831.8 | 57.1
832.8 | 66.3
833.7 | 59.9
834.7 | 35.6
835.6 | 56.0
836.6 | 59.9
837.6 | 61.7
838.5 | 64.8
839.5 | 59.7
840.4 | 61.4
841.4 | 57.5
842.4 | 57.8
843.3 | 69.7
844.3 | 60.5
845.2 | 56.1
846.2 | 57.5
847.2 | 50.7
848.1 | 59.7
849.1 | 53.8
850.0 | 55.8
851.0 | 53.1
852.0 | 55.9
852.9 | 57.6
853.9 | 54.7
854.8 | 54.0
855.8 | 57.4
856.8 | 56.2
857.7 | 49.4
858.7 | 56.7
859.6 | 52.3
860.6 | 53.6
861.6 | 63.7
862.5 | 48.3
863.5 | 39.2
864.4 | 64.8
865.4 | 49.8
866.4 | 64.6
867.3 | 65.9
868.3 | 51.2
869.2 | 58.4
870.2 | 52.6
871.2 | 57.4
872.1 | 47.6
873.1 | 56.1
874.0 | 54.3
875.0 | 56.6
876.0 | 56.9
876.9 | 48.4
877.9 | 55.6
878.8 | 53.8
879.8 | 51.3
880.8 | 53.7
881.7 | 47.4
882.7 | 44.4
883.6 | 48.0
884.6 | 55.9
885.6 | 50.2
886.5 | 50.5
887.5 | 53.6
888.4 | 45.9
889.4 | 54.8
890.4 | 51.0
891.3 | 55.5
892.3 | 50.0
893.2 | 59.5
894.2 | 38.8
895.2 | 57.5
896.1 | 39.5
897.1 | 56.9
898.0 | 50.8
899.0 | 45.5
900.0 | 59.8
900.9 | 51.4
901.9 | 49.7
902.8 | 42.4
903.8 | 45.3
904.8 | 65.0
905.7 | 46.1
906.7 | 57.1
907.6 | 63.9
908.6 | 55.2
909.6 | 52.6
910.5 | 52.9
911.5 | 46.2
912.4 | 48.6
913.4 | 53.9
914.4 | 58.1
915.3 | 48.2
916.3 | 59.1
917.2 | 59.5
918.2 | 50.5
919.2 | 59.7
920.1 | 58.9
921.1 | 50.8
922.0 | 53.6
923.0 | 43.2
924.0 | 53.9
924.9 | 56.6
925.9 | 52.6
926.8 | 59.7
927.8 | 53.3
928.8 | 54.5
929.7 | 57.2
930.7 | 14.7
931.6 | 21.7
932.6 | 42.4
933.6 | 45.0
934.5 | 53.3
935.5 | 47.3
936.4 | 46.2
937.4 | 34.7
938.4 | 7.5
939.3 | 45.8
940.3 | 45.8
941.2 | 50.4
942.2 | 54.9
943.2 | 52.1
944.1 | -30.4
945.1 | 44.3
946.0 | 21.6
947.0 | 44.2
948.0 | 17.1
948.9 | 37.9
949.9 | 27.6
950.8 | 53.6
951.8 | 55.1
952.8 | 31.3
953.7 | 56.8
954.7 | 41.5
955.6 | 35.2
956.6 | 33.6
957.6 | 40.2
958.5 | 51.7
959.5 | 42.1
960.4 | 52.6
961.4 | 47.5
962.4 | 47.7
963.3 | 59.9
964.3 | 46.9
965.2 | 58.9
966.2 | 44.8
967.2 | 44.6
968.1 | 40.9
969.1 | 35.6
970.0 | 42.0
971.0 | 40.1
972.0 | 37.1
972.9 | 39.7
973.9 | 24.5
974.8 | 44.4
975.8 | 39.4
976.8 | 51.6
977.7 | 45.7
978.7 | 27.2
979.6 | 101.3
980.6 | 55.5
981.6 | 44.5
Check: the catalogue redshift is 0.12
